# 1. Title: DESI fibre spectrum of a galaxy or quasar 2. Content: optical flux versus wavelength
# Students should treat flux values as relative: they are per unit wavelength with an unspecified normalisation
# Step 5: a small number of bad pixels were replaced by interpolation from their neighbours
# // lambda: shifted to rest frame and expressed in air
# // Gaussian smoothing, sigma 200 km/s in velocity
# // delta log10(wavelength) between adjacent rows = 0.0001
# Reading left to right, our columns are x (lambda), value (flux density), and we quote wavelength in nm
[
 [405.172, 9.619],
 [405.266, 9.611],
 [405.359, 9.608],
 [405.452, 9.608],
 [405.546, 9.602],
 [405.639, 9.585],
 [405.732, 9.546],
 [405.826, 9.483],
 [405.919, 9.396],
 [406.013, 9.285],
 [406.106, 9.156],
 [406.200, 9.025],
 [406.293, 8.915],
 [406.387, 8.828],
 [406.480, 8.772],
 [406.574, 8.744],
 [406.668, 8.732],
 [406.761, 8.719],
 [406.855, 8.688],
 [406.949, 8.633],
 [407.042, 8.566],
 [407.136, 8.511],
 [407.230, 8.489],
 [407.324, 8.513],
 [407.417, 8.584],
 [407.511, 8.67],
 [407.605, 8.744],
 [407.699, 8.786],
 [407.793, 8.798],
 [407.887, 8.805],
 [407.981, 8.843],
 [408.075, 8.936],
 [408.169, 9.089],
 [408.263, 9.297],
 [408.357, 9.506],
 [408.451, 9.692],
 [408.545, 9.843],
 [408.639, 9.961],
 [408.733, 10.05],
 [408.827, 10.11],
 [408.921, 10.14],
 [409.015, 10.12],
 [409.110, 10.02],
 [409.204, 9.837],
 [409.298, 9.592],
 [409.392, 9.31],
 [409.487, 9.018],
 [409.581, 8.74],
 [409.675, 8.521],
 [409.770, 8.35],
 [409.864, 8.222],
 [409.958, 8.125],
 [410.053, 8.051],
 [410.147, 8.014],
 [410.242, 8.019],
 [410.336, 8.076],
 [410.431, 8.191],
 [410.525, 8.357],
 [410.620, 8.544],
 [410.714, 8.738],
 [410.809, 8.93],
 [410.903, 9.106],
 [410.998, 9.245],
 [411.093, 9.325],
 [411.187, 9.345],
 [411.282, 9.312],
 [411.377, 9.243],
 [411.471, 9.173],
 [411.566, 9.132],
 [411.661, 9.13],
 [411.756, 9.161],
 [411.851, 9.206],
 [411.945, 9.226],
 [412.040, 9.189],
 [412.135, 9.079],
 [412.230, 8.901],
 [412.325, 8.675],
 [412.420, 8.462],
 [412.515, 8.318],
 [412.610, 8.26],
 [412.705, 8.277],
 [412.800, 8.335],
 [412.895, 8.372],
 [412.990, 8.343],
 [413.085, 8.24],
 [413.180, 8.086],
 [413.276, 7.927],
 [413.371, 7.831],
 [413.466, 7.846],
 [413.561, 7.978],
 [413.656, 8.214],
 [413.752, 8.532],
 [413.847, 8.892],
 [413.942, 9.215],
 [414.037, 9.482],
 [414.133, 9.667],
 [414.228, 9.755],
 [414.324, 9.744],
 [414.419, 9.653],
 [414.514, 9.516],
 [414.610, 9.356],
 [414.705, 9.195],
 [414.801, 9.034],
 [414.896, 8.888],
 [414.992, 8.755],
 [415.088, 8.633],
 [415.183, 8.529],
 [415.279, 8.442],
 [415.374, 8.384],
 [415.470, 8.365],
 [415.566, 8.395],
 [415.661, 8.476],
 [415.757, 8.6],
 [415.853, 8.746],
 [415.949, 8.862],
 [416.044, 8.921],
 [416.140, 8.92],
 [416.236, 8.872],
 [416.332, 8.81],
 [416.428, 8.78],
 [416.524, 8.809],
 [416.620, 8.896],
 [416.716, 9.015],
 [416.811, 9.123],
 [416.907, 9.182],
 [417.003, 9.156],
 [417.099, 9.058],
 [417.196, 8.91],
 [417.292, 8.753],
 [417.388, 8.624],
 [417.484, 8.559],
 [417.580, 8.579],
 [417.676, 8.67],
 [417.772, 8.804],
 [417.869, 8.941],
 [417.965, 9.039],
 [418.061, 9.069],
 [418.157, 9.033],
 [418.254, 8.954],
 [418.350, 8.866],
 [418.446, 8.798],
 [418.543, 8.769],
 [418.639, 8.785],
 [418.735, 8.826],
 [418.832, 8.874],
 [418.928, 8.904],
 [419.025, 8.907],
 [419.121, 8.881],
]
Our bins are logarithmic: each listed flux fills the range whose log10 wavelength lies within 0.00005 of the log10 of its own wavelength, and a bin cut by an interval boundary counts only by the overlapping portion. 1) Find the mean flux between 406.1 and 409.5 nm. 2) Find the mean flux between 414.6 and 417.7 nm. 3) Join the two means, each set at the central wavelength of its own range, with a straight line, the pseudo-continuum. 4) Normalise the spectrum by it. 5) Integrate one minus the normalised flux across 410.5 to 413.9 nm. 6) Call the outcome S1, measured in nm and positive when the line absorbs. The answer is 0.099 nm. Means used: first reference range 9.14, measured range 8.7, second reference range 8.79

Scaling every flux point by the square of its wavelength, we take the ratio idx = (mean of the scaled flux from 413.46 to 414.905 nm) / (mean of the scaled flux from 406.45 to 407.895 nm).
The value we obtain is 1.1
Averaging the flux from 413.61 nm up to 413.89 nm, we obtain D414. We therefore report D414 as 8.53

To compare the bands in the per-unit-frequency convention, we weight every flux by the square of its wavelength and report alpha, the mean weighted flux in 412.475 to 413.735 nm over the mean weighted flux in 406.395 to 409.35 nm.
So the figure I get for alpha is 0.9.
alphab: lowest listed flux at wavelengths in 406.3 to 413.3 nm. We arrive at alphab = 7.927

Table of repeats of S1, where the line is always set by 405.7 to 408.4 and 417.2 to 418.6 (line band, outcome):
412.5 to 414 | 0.09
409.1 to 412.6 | 0.01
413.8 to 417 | -0.05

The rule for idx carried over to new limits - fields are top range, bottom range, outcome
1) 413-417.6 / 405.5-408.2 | 1.03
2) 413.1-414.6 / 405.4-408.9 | 1.00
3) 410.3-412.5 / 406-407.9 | 1.04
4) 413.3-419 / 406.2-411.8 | 1.02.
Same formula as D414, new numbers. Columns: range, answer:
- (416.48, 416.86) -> 8.98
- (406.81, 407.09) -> 8.63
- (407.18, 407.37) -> 8.48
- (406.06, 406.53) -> 8.93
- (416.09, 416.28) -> 8.88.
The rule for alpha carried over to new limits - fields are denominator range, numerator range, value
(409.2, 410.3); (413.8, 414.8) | 1.12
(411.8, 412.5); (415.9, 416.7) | 1.01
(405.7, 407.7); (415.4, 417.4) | 1.04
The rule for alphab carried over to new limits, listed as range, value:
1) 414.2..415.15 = 8.633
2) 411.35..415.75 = 7.831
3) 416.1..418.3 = 8.559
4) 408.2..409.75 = 8.521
